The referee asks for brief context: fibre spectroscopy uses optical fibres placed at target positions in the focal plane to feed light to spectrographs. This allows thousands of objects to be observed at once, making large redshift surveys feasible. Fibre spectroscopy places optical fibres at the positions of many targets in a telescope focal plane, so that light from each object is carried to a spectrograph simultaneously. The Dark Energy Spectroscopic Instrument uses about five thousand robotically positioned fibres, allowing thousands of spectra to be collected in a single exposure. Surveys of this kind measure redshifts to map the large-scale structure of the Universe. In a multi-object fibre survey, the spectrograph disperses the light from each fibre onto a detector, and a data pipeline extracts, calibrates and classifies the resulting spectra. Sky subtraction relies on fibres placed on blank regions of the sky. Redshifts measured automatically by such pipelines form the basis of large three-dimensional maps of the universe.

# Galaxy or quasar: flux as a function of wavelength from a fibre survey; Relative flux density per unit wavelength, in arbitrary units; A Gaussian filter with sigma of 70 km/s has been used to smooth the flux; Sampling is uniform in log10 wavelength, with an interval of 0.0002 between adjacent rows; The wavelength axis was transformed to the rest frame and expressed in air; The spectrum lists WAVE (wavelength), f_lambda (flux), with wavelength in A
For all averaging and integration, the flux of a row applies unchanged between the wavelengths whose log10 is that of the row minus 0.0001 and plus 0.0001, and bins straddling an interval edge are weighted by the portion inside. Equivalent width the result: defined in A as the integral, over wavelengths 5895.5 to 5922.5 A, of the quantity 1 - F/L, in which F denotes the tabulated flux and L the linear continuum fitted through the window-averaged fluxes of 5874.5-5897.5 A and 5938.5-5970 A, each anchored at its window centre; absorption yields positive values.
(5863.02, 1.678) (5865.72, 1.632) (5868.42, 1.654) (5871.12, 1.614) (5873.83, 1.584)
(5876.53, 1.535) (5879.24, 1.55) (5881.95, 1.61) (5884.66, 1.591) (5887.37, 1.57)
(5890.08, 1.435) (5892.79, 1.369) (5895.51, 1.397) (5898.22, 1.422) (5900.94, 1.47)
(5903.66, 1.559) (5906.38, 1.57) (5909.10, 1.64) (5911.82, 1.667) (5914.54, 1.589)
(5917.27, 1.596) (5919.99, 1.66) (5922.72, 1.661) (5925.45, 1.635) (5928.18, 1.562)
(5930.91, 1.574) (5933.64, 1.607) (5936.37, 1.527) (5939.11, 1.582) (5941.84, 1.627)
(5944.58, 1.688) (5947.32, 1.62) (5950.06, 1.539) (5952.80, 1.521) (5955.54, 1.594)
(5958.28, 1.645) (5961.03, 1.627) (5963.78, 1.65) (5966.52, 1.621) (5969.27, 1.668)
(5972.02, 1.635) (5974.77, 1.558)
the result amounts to -0.4 A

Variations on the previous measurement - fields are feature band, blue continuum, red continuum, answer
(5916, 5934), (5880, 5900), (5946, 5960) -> -0.9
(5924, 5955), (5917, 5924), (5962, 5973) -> 1.0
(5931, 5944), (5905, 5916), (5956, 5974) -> 0.3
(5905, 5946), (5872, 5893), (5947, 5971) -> -0.9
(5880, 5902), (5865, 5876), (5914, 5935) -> 1.8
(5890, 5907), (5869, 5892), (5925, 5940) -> 1.2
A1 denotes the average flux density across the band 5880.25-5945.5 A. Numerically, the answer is 1.57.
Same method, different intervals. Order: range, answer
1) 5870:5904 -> 1.51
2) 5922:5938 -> 1.59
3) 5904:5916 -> 1.61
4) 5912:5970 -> 1.61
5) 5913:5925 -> 1.63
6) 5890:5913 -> 1.51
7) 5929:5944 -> 1.59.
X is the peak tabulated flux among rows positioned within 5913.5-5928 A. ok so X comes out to 1.661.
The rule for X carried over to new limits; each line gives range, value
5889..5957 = 1.688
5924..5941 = 1.635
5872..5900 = 1.61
